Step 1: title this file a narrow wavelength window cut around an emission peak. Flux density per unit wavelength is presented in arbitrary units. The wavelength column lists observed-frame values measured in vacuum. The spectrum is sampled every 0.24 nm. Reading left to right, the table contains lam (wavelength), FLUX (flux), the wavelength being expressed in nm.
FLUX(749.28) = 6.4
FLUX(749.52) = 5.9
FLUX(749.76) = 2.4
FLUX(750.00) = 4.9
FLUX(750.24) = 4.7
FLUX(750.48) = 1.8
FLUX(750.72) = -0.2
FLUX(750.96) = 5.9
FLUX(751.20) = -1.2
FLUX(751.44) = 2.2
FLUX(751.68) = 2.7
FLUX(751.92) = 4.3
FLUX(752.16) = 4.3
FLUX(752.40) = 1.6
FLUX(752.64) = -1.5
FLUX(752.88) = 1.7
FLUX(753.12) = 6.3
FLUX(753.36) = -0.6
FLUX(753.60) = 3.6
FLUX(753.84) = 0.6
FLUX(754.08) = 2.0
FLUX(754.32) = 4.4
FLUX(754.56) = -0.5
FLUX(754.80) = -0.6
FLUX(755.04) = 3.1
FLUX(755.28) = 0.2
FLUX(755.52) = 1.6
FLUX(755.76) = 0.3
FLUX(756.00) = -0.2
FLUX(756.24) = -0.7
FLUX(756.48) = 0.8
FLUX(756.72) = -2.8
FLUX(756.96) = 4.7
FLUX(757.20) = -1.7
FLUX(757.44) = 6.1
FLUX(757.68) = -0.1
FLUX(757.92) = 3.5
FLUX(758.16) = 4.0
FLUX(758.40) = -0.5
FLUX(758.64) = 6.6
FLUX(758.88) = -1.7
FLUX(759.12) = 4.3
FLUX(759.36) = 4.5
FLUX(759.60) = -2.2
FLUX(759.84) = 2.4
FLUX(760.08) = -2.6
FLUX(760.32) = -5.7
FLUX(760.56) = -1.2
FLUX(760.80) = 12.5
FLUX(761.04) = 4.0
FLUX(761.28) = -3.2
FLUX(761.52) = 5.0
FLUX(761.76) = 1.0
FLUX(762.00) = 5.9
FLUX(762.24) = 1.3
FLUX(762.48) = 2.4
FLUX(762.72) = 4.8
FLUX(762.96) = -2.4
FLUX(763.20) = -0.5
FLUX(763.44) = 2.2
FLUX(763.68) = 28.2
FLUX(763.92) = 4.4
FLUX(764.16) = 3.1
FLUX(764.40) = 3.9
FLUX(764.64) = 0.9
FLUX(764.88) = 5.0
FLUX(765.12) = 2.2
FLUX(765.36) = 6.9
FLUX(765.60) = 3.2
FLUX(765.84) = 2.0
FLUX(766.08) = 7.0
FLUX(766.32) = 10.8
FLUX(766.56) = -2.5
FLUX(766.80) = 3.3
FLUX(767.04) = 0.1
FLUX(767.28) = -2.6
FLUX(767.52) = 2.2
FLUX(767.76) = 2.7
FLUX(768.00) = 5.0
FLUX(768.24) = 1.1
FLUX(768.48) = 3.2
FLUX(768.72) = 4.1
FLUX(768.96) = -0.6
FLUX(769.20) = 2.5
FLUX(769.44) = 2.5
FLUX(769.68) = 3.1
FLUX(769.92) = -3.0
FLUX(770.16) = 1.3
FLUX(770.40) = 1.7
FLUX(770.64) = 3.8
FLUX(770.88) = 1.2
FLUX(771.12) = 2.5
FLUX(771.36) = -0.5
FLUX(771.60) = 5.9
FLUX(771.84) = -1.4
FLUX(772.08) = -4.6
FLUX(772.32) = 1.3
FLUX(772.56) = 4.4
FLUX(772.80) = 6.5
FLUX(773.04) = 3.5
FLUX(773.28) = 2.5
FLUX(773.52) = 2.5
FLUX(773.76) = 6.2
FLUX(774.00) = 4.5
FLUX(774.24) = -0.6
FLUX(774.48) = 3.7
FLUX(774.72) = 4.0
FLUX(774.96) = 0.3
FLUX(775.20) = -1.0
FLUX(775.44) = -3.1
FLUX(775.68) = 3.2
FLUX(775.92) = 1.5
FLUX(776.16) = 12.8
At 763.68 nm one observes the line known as H-alpha 6563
